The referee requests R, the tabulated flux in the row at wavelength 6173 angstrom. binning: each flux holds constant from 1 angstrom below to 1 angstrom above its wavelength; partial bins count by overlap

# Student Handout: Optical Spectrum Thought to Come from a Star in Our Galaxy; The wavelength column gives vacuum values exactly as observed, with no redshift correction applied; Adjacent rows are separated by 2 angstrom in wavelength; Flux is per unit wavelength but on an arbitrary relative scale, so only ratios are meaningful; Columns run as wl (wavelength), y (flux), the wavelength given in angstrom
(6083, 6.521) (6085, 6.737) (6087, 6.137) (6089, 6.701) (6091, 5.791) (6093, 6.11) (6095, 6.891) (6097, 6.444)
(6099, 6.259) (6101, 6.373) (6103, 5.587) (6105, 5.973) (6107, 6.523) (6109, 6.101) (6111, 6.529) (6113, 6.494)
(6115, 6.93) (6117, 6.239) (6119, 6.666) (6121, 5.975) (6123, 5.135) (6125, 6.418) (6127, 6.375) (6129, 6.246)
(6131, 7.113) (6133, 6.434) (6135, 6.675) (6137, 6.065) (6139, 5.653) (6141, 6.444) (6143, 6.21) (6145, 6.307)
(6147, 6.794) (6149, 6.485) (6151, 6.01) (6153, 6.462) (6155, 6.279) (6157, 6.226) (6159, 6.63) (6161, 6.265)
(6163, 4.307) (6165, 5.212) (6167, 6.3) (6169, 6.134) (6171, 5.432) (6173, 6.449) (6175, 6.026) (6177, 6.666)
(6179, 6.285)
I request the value 6.449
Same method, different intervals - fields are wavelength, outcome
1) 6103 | 5.587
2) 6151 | 6.01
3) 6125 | 6.418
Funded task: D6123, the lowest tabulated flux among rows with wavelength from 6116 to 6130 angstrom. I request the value 5.135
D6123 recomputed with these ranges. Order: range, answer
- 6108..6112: 6.101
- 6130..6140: 5.653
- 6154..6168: 4.307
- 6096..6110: 5.587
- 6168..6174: 5.432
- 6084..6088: 6.137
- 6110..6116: 6.494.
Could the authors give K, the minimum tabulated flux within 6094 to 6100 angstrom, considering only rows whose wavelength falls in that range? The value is 6.259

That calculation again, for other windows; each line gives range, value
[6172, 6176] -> 6.026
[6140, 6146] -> 6.21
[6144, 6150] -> 6.307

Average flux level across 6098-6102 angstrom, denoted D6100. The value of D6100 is 6.32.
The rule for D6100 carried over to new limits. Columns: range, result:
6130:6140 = 6.39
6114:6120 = 6.61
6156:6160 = 6.43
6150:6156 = 6.25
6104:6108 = 6.25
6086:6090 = 6.42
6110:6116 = 6.65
